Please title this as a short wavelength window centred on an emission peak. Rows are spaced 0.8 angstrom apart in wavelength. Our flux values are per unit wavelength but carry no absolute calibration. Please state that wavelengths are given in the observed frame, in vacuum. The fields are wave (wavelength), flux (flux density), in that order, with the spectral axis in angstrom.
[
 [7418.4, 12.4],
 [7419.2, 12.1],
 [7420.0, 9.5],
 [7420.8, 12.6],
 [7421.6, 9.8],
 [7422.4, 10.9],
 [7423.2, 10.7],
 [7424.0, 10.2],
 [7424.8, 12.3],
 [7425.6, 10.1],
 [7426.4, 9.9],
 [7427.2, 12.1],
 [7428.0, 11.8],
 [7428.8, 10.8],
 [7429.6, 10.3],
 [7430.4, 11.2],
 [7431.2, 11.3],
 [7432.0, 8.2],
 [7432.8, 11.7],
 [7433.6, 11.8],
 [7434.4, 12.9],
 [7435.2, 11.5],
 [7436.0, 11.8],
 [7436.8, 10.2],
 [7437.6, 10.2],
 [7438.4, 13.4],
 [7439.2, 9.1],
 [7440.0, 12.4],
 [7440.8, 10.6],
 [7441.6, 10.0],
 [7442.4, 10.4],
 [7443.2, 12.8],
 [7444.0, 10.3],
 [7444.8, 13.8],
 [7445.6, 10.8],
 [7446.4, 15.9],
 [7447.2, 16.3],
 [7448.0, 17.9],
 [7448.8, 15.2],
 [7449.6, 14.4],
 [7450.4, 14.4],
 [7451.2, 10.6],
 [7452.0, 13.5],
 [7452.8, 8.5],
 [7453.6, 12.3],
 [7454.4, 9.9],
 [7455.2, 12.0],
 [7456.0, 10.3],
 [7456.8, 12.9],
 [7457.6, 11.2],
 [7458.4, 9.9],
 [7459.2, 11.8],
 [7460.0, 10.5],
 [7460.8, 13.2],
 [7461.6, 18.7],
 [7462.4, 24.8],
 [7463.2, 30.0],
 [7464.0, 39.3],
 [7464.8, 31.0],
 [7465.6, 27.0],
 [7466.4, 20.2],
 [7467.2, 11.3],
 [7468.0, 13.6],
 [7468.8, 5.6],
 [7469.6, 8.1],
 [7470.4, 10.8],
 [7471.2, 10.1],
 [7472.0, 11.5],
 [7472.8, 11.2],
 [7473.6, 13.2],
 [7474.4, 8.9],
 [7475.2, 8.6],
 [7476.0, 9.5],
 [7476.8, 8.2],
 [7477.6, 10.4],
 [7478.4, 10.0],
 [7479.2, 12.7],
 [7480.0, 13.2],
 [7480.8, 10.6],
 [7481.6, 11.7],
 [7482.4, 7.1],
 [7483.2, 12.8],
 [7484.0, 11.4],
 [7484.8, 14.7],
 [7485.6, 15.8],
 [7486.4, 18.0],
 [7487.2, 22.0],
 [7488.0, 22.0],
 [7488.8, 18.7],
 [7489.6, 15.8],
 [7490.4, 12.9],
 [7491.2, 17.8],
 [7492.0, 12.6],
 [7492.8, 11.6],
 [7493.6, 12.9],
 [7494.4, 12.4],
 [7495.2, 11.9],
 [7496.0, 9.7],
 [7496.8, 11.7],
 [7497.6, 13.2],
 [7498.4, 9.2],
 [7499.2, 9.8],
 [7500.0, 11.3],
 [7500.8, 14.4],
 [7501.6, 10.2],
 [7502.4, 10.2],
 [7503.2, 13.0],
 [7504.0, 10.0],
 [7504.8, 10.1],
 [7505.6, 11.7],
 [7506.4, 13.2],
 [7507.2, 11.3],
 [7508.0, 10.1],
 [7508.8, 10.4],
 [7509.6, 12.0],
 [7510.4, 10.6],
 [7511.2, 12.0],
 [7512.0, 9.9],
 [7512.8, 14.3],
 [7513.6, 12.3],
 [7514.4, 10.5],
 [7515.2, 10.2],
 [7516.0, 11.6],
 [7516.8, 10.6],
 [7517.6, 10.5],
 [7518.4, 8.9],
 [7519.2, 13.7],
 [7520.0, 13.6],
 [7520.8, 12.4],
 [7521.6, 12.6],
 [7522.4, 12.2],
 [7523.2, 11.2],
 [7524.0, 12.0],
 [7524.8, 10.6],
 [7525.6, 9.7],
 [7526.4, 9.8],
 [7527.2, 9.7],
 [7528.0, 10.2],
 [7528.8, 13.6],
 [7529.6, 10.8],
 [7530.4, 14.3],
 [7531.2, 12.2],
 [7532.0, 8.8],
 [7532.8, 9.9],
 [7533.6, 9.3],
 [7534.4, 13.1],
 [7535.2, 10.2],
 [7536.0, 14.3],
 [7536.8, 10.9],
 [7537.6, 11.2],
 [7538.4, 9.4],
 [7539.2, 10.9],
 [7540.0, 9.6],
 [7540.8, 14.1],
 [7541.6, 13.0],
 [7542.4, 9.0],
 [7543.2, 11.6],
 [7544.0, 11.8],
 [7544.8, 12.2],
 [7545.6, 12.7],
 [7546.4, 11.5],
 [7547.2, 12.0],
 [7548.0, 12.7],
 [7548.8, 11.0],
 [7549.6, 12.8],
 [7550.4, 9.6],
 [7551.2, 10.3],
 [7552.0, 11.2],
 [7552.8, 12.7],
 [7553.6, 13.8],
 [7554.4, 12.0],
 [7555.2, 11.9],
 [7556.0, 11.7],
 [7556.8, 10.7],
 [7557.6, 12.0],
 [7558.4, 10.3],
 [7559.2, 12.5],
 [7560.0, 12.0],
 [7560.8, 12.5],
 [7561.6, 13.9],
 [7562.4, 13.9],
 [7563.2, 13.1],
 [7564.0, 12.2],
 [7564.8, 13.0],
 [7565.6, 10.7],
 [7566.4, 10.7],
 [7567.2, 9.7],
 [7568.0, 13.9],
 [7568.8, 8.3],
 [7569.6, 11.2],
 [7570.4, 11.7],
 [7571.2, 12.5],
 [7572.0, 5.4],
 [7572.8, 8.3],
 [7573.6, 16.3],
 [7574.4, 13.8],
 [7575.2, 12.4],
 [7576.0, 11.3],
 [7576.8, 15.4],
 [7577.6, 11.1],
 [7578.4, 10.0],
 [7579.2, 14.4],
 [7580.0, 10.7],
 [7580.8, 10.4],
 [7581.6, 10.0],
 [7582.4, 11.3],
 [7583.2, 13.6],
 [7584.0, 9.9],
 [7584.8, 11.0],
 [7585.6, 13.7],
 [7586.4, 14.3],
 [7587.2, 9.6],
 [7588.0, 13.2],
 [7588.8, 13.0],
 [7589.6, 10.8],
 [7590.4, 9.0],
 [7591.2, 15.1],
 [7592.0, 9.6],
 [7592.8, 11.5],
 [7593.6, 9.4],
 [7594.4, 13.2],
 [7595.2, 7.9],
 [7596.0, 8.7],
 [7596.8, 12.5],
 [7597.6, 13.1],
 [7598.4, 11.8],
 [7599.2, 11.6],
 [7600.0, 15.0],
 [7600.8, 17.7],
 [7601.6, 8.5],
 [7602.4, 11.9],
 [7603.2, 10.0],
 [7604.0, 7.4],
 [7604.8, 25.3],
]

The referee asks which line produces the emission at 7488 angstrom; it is [N II]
